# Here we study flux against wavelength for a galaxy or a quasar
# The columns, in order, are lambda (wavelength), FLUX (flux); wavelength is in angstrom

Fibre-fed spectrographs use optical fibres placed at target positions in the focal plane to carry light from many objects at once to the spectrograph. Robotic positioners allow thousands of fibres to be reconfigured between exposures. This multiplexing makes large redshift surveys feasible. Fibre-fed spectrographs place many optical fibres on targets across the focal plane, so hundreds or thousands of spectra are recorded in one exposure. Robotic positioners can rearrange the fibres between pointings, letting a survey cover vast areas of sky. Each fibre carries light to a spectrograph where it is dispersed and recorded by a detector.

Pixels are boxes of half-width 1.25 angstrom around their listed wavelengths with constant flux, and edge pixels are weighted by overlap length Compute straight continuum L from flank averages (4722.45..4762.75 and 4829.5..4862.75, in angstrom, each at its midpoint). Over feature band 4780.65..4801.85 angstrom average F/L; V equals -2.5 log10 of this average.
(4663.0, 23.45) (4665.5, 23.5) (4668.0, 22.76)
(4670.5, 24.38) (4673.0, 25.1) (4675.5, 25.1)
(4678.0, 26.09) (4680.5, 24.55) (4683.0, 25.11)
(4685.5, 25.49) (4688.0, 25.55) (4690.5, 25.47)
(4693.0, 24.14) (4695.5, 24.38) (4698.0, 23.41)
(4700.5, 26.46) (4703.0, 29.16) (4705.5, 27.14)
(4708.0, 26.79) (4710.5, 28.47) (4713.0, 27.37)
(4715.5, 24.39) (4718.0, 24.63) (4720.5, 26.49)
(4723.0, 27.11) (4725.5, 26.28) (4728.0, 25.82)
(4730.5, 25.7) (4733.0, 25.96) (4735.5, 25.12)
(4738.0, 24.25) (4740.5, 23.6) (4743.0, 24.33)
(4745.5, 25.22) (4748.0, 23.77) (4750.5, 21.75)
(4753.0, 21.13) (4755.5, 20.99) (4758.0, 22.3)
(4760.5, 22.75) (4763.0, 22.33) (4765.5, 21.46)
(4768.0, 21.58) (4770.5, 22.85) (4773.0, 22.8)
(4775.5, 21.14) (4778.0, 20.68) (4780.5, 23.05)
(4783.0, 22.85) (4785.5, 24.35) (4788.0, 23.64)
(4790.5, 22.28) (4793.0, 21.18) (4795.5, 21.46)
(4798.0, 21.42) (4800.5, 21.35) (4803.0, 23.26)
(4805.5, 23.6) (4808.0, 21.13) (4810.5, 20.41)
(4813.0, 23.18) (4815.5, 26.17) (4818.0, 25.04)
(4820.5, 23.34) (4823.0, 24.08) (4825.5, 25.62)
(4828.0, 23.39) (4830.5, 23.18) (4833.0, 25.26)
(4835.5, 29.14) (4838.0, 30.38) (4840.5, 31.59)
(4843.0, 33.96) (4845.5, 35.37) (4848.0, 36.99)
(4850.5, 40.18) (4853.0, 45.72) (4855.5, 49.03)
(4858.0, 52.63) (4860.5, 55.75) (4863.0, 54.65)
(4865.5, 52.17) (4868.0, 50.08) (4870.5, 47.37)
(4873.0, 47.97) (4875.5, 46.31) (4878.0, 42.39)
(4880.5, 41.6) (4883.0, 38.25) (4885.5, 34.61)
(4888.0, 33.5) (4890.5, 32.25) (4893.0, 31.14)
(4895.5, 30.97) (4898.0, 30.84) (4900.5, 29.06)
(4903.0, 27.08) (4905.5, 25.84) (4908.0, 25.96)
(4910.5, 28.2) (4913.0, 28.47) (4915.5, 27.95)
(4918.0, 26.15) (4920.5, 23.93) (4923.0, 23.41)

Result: 0.34 mag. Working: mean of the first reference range 24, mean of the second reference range 38.2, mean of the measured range 22.4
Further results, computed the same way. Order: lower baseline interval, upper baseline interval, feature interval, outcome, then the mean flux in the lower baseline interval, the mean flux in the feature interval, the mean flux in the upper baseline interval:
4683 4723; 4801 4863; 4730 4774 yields 0.21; 26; 23.2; 31.5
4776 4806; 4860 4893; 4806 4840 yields 0.22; 22.4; 24.8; 43.6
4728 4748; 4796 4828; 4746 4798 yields 0.09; 24.9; 22.2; 23.2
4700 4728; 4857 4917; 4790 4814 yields 0.43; 26.7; 21.9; 38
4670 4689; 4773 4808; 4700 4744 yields -0.09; 25.2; 26.1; 22.3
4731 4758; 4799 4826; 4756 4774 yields 0.06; 23.6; 22.2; 23.3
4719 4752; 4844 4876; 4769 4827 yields 0.49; 25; 22.8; 47.2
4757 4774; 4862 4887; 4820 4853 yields 0.24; 22.3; 30.2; 45.3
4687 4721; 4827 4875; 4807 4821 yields 0.50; 26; 23.2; 40.4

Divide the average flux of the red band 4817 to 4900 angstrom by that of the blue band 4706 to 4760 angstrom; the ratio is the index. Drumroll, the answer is 1.5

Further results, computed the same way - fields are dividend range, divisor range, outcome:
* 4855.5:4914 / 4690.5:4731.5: 1.49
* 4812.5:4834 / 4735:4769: 1.07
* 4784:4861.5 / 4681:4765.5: 1.17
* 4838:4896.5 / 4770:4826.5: 1.83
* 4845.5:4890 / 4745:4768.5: 2.01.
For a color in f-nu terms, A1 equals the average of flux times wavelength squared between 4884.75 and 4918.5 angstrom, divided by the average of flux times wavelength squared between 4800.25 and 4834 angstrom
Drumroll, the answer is 1.29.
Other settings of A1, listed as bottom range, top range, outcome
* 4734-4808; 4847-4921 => 1.76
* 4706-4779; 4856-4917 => 1.68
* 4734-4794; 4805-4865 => 1.49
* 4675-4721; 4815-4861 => 1.37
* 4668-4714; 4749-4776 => 0.88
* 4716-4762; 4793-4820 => 0.96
